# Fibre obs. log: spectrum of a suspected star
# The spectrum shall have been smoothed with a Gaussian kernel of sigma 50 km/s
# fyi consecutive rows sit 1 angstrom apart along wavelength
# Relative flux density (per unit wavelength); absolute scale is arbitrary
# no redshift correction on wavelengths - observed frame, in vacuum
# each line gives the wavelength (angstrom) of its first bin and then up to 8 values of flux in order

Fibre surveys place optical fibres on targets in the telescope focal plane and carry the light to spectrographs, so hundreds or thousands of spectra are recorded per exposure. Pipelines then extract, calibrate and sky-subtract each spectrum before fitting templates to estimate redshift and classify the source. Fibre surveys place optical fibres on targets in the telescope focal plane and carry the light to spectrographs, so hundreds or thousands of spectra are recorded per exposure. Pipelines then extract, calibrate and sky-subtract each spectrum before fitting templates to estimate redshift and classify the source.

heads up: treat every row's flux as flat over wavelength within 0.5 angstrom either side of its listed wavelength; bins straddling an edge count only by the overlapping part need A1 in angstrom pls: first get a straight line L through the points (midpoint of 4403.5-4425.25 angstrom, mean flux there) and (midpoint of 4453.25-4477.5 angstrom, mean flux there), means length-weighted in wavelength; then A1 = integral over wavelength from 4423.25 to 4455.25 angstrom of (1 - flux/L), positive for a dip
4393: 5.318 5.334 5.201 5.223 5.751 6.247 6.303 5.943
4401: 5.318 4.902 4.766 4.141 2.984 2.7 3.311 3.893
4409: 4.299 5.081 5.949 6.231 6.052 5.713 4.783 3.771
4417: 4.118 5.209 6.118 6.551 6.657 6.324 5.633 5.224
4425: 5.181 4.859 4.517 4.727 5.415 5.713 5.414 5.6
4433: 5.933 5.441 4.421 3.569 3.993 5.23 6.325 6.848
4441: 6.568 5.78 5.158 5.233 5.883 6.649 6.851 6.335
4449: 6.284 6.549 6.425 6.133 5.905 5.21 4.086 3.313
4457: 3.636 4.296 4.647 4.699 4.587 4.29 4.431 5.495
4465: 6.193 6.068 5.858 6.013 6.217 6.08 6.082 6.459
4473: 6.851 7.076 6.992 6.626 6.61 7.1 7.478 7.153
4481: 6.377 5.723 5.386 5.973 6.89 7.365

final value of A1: -1.9 angstrom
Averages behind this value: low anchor 4.99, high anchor 5.5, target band 5.56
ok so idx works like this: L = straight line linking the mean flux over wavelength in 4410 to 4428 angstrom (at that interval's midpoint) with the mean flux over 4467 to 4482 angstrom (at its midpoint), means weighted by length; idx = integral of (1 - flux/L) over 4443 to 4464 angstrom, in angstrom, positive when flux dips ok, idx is 2.9 angstrom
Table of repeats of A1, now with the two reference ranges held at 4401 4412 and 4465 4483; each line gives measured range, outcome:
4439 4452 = -1.5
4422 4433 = -0.7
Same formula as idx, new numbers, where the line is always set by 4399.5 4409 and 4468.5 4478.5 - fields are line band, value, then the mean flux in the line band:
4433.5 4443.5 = 0.14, 5.33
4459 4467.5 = 1.48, 5.17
